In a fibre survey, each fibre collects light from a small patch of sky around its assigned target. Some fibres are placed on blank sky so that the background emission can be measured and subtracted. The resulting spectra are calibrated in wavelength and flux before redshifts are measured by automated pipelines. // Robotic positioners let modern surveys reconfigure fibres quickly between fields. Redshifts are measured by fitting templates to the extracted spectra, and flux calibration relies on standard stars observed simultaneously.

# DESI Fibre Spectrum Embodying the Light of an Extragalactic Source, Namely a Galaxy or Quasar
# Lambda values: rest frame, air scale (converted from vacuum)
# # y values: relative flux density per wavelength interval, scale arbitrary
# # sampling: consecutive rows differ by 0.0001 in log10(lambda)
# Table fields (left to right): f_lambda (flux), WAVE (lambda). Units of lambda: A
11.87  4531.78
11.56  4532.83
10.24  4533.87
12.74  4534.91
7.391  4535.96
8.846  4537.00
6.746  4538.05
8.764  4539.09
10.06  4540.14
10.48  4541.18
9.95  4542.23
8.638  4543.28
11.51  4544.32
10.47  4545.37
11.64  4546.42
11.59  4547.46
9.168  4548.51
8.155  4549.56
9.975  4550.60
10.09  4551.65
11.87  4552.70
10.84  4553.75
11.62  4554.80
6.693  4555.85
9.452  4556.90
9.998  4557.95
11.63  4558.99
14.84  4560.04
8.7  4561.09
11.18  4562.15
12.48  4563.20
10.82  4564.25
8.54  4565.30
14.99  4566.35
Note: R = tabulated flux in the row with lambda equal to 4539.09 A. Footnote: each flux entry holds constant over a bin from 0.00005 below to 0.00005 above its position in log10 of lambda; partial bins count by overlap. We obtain 8.764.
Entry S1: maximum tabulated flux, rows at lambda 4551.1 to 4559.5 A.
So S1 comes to 11.87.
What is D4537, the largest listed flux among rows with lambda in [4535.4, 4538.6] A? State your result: 8.846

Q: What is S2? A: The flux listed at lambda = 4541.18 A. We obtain 10.48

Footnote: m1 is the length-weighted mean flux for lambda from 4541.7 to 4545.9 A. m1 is 10.1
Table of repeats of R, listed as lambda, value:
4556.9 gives 9.452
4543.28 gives 8.638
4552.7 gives 11.87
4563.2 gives 12.48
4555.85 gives 6.693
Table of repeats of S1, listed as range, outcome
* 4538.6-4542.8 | 10.48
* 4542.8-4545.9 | 11.51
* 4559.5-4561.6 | 14.84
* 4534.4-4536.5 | 12.74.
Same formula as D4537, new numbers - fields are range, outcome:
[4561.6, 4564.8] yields 12.48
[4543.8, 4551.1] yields 11.64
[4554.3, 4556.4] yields 11.62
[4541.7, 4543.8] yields 9.95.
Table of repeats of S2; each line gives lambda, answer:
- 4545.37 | 10.47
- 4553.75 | 10.84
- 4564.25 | 10.82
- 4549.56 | 8.155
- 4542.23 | 9.95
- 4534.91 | 12.74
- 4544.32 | 11.51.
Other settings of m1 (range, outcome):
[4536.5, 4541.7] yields 8.98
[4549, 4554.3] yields 10.2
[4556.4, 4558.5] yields 9.8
